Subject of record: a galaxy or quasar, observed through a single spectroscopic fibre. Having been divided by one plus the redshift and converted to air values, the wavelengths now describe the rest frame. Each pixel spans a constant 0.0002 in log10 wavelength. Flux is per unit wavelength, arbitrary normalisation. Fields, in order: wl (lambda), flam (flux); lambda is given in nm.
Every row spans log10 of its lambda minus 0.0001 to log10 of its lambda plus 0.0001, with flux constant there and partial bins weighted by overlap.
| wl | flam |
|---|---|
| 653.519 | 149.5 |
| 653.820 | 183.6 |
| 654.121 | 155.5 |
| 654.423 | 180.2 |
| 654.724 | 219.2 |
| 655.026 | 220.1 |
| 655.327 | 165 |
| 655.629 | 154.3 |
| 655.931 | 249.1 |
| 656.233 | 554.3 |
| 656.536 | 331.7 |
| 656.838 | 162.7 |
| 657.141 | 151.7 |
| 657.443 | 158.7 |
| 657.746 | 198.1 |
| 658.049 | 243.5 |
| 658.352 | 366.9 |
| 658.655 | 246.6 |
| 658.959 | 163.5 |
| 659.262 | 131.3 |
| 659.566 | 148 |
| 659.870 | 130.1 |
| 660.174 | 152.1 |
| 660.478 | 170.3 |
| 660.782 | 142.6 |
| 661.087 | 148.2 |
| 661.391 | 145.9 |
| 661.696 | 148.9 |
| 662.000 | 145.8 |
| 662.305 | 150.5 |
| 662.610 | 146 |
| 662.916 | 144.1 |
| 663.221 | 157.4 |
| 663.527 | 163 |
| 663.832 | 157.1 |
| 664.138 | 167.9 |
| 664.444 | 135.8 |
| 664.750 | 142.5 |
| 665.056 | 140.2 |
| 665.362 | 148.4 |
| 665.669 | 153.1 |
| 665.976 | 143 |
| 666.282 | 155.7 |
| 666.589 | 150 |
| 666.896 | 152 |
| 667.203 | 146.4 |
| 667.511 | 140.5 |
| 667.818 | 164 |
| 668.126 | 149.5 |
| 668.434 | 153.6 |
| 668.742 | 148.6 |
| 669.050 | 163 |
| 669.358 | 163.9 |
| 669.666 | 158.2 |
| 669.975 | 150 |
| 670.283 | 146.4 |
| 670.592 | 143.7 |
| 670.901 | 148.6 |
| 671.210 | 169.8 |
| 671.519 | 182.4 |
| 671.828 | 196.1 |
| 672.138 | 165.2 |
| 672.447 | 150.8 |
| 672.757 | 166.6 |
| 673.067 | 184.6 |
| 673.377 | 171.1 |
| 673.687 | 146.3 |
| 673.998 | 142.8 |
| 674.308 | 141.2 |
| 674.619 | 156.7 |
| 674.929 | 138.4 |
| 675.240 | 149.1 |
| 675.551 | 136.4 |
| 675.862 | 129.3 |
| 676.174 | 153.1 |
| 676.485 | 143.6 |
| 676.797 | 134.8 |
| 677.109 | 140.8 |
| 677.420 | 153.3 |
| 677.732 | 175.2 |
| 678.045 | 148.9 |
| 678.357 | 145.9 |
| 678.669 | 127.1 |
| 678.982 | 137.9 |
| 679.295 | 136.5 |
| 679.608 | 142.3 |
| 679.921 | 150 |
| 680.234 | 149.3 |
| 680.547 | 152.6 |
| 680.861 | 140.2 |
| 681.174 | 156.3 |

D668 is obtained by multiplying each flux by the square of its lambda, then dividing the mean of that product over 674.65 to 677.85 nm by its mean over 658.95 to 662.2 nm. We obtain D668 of 1.04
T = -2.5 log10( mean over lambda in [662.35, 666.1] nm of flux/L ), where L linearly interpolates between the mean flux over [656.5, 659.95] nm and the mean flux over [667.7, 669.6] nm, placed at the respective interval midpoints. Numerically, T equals 0.17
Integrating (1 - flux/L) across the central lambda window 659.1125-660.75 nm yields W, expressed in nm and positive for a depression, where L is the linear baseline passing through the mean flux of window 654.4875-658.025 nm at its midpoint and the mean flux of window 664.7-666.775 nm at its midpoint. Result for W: 0.44 nm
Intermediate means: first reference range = 232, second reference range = 148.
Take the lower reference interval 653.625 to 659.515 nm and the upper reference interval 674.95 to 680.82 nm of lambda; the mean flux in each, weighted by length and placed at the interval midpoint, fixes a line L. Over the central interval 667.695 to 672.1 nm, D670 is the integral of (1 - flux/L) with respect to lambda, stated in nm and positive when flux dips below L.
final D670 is 0.33 nm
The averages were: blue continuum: 221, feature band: 160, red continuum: 145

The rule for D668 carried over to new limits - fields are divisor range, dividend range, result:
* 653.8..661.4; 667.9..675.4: 0.81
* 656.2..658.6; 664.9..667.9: 0.60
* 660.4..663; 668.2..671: 1.05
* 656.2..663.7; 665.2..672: 0.86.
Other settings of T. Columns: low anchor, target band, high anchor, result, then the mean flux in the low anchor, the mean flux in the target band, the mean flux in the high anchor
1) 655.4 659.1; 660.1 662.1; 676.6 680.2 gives 0.45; 247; 151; 145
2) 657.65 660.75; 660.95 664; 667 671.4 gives 0.19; 193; 151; 154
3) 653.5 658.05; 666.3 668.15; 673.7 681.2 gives 0.19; 218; 151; 145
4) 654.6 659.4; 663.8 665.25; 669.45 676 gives 0.31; 233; 148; 156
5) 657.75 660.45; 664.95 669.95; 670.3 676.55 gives 0.14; 196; 152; 156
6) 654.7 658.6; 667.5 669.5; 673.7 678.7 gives 0.18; 245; 156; 145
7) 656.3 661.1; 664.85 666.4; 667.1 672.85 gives 0.17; 198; 148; 158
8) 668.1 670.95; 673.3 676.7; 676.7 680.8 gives 0.02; 153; 145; 146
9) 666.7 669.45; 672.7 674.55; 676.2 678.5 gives -0.05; 153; 158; 149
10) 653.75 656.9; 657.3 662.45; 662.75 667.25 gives 0.13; 238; 176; 151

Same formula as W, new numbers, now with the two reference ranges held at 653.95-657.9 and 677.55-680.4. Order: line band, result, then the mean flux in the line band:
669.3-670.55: 0.17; 153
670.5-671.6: 0.07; 161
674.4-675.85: 0.14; 143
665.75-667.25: 0.30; 150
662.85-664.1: 0.26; 157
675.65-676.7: 0.09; 141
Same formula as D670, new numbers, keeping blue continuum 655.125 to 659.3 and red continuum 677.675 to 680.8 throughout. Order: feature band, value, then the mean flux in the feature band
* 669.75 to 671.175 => 0.25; 150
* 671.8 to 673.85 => 0.06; 167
